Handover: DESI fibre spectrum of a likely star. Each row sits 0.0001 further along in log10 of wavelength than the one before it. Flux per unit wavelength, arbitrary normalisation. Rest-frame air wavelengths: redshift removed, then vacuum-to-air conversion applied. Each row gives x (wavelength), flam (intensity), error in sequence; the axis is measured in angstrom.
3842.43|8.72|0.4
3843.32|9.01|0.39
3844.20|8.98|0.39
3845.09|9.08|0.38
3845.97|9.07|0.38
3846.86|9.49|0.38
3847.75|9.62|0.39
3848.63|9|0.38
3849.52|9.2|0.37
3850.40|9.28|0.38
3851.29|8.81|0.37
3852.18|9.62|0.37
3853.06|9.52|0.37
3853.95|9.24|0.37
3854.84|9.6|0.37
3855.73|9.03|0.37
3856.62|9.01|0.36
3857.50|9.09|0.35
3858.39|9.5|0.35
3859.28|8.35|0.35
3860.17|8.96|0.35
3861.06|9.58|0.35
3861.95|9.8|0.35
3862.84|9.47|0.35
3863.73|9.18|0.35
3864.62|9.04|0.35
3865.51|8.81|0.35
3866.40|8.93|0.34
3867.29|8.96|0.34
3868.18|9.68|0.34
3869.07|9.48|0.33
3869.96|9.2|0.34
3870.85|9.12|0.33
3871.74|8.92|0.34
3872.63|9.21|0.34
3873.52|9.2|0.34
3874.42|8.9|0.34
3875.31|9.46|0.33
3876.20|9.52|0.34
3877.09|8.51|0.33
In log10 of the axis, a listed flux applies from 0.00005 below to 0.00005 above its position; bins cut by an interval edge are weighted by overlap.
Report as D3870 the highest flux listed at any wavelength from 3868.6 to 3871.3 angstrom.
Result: 9.48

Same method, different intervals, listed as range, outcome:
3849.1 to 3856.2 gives 9.62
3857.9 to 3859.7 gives 9.5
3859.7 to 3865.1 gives 9.8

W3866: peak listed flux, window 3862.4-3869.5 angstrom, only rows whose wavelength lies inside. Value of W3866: 9.68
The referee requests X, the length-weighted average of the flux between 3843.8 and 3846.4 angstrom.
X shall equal 9.05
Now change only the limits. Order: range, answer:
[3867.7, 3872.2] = 9.29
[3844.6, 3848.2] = 9.31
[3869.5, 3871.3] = 9.18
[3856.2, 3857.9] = 9.09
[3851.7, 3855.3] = 9.48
